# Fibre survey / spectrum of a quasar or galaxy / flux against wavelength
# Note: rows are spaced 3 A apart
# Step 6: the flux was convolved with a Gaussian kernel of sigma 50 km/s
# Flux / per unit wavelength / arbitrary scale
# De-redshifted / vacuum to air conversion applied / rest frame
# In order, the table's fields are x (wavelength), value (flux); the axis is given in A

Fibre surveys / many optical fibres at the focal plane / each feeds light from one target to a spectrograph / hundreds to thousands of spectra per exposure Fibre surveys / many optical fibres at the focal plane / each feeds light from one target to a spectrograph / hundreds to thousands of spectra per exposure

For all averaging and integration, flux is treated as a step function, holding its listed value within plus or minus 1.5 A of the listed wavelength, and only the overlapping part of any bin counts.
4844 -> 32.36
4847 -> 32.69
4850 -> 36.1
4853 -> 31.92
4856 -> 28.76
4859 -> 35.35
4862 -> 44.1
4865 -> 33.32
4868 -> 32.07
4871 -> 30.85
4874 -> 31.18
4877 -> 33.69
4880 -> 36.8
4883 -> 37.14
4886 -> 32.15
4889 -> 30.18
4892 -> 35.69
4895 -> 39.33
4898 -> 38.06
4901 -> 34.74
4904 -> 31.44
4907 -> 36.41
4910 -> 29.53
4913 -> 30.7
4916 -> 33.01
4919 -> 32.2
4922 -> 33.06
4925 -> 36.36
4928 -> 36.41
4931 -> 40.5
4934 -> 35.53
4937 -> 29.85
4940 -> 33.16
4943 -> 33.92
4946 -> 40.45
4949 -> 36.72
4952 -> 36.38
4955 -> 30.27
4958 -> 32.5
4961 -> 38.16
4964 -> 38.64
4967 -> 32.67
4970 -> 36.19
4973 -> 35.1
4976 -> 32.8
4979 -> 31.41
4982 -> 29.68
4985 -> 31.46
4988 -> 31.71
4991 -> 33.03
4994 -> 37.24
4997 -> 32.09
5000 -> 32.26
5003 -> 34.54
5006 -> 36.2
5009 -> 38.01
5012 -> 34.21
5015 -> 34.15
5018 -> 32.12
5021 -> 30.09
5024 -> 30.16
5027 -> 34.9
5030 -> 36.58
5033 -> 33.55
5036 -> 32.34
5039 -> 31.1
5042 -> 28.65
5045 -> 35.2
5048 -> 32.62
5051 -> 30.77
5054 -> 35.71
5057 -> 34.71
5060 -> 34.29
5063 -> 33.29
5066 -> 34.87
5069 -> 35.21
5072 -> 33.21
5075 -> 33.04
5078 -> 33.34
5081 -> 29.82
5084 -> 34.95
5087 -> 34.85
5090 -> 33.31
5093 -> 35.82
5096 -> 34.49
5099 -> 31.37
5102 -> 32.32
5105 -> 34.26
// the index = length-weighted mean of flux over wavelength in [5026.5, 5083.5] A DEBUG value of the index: 33.3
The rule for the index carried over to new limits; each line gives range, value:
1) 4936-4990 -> 34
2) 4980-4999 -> 32.5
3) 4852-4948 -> 34.3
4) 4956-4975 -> 35.3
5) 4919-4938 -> 35.2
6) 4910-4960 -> 34.3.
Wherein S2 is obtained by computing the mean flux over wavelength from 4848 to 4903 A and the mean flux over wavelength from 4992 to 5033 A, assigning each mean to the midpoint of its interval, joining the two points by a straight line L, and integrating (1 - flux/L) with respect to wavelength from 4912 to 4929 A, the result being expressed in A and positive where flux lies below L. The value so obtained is 0.3 A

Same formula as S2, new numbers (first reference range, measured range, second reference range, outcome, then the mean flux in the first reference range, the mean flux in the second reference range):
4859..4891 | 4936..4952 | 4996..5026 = -0.62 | 34.2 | 33.4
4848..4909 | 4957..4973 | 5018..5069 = -0.93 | 34.4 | 33.1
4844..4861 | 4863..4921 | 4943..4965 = 1.01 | 33.2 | 36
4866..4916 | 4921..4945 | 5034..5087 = -1.01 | 33.7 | 33.2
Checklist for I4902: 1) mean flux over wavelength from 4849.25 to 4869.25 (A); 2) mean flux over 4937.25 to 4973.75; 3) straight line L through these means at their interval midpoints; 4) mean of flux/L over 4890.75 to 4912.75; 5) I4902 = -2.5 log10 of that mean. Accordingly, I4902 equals 0.00 mag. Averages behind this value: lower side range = 34.5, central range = 34.8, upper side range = 35.2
